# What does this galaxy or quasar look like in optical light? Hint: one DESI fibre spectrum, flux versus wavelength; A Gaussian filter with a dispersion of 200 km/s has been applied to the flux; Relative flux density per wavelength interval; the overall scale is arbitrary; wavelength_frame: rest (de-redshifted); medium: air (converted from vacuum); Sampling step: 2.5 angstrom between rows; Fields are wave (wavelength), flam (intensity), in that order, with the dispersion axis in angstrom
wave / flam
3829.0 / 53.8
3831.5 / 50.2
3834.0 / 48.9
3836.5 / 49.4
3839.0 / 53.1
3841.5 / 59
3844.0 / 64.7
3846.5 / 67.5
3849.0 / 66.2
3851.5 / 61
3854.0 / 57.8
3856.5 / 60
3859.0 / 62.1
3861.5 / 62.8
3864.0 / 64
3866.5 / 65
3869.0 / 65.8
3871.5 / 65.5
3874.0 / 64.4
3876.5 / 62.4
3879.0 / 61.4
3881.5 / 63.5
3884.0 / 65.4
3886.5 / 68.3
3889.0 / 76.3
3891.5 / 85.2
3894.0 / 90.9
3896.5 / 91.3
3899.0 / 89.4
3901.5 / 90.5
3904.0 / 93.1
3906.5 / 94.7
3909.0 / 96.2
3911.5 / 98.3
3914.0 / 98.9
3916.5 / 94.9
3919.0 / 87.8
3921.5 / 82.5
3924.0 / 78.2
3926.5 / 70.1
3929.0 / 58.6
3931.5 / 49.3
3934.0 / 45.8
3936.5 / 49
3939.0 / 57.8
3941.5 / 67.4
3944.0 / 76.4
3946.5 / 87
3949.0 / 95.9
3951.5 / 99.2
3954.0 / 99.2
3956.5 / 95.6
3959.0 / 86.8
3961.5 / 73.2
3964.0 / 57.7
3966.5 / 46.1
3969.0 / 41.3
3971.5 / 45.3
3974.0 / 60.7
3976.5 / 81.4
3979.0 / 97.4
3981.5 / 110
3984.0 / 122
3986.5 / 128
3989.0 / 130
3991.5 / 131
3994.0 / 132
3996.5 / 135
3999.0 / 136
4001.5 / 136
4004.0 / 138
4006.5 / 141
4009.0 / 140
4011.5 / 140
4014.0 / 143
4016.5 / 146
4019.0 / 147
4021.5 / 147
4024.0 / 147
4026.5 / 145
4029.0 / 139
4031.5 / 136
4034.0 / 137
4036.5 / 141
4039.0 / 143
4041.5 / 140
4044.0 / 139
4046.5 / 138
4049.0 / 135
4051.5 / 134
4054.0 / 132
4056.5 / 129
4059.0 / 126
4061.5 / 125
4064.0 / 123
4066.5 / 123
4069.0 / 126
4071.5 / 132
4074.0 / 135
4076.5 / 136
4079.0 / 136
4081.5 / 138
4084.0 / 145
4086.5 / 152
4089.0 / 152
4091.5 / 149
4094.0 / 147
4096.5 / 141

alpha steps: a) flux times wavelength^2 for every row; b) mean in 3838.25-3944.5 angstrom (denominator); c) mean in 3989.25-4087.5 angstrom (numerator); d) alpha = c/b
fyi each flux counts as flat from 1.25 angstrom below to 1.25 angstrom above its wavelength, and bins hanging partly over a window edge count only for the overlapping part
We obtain 2.1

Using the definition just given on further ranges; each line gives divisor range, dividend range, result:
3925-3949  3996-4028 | 2.29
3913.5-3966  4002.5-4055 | 1.93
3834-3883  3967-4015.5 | 1.99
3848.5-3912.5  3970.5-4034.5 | 1.82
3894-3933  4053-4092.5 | 1.72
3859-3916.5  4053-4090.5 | 1.89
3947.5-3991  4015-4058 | 1.65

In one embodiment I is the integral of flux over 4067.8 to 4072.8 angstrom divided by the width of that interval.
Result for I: 129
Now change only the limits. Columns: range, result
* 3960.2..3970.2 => 54.8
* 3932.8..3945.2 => 59.3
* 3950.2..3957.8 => 97.9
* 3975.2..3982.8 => 96.2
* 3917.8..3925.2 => 82.8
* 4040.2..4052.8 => 137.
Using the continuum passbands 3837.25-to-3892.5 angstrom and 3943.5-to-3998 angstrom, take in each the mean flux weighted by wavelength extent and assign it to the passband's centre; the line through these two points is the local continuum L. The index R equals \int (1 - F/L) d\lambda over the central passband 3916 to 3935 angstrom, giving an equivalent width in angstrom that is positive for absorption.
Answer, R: 2.4 angstrom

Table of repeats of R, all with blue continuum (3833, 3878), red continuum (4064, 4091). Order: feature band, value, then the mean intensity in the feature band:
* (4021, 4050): -4.2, 140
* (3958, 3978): 7.6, 61.7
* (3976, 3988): -0.6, 110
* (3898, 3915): -3.4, 94.5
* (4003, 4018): -3.6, 141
